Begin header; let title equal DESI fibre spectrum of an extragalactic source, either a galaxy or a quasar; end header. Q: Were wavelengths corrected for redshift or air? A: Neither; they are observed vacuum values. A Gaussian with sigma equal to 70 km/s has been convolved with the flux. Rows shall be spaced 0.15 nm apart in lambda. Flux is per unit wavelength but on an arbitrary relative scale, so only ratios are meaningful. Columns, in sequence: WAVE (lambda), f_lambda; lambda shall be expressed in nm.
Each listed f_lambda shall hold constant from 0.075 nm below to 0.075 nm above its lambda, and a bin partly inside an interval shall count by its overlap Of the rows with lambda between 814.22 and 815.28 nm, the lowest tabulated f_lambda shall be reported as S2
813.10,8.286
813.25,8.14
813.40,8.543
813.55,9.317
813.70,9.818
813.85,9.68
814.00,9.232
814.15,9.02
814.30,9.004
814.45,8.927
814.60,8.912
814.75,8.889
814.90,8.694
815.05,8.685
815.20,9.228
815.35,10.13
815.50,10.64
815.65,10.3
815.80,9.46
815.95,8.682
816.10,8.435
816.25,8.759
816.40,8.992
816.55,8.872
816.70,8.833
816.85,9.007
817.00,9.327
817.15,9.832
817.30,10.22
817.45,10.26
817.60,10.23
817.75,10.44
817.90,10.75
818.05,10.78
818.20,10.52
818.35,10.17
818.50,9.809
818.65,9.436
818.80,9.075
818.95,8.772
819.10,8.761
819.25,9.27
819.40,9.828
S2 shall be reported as 8.685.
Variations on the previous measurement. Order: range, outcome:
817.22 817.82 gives 10.22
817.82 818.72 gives 9.436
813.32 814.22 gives 8.543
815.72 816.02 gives 8.682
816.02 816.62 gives 8.435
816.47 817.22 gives 8.833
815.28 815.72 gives 10.13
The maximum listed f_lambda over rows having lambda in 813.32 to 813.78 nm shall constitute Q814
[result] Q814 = 9.818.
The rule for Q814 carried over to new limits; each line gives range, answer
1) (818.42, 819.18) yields 9.809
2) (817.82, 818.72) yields 10.78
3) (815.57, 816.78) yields 10.3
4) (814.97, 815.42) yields 10.13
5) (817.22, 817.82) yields 10.44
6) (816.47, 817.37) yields 10.22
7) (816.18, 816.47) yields 8.992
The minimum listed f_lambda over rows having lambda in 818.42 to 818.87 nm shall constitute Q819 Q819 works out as 9.075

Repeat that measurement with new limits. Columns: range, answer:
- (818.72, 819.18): 8.761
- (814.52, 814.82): 8.889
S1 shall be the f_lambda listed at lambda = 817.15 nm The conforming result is 9.832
